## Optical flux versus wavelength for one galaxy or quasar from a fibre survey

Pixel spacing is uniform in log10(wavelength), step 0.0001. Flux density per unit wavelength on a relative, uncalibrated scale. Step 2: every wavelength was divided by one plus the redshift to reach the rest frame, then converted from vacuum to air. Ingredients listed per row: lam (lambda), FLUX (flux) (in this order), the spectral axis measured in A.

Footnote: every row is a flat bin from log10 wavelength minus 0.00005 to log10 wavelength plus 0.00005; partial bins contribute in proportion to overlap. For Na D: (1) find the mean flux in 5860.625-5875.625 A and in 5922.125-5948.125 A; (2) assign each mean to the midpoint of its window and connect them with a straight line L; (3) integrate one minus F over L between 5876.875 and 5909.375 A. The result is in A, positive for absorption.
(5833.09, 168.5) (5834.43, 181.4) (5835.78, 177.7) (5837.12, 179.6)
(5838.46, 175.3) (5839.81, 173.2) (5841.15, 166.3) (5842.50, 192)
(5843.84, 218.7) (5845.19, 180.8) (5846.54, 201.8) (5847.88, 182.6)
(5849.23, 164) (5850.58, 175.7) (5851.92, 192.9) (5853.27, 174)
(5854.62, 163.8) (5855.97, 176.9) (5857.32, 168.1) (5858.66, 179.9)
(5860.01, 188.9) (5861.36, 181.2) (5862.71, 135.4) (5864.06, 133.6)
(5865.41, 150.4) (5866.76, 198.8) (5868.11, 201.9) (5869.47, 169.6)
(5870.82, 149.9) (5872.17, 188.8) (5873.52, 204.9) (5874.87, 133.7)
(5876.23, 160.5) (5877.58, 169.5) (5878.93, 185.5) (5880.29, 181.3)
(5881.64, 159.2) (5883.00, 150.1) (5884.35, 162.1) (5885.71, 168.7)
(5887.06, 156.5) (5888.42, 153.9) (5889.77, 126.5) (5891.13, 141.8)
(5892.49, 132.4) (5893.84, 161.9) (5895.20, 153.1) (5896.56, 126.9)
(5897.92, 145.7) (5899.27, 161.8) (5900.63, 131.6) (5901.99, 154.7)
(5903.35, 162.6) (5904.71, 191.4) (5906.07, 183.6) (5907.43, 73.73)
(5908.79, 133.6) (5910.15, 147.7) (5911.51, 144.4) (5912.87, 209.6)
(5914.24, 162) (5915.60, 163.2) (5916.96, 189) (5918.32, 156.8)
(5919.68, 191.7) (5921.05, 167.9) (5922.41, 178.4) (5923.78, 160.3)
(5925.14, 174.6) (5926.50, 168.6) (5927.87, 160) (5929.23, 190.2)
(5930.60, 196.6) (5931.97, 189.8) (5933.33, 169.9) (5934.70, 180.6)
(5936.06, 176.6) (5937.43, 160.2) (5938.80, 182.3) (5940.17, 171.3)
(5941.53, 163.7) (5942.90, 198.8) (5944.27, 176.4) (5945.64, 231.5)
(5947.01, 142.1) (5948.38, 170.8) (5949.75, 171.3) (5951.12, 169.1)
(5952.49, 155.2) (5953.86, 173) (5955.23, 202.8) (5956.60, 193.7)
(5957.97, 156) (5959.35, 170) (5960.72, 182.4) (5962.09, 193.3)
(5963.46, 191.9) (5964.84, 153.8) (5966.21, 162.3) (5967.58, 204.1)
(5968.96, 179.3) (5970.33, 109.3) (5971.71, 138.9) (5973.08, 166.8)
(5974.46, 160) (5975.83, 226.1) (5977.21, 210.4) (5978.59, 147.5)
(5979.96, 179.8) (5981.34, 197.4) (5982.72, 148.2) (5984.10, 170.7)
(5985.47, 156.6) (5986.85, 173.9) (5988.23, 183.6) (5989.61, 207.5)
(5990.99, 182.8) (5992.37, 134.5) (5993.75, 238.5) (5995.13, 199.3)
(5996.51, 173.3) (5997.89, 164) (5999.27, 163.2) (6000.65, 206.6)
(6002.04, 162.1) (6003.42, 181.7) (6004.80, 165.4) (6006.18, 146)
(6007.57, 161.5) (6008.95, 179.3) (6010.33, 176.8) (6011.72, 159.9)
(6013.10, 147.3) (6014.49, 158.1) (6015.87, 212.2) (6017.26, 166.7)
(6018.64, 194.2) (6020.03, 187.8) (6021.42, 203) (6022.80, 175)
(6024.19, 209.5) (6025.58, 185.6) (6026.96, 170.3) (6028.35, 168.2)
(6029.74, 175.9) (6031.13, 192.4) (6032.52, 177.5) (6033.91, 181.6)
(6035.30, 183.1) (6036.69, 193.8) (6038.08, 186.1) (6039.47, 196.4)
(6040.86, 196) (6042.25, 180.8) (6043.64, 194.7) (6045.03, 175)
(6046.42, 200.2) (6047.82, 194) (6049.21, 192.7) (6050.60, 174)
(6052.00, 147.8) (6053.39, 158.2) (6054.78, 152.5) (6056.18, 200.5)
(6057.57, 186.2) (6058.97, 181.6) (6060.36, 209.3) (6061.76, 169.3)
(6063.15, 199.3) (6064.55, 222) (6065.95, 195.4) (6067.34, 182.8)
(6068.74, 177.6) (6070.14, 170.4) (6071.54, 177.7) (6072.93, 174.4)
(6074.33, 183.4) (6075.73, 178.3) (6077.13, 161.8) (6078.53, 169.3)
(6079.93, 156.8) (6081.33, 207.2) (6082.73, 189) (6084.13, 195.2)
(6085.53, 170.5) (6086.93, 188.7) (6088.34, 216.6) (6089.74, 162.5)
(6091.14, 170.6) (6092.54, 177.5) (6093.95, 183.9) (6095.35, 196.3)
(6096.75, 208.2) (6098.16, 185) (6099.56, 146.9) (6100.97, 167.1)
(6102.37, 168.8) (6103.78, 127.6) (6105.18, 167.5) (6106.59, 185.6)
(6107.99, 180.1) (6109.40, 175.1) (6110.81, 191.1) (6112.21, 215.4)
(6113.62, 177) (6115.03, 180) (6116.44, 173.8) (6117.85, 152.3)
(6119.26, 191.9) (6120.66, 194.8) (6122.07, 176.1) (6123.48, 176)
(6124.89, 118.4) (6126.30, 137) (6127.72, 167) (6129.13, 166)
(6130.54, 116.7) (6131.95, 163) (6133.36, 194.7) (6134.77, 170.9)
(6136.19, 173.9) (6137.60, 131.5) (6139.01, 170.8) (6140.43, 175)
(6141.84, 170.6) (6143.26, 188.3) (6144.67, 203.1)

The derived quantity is 3.5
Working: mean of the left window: 168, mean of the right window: 177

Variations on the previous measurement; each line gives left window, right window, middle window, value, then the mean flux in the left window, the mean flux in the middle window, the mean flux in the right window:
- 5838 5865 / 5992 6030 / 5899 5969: 2.07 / 176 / 172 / 178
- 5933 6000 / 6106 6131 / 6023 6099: -4.76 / 176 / 184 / 171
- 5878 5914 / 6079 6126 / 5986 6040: -4.07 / 154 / 180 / 178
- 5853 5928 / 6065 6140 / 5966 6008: -1.64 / 162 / 174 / 174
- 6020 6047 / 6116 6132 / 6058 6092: -1.74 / 187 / 184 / 161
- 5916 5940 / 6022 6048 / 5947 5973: 1.28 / 176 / 170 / 186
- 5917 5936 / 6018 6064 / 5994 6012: 0.77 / 176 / 174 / 185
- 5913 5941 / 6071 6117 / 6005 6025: 0.06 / 175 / 177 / 179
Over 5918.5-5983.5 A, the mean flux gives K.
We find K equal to 175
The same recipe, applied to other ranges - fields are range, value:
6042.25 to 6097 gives 183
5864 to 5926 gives 161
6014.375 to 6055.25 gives 183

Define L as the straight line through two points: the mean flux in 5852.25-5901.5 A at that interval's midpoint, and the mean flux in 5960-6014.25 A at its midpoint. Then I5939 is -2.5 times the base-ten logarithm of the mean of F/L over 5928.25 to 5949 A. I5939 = -0.07 mag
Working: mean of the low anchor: 162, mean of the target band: 180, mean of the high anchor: 174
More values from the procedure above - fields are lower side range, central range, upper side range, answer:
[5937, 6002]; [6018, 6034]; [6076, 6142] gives -0.060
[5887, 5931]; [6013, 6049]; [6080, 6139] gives -0.108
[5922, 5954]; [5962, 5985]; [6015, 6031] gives 0.047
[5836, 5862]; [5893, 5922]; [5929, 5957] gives 0.141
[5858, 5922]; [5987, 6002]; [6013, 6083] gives -0.049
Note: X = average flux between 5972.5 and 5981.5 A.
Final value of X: 183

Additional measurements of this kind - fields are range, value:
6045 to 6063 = 181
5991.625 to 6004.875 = 180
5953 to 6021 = 176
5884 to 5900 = 149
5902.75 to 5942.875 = 169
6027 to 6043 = 184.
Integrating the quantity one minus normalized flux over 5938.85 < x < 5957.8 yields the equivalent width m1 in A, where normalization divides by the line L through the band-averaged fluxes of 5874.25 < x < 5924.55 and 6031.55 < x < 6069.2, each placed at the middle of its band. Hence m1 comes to -1.3 A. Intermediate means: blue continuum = 158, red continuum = 186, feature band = 178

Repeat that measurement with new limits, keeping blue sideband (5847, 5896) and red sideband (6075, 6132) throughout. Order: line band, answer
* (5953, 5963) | -0.73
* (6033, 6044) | -1.08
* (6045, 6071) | -1.70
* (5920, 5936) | -0.80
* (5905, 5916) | 0.93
